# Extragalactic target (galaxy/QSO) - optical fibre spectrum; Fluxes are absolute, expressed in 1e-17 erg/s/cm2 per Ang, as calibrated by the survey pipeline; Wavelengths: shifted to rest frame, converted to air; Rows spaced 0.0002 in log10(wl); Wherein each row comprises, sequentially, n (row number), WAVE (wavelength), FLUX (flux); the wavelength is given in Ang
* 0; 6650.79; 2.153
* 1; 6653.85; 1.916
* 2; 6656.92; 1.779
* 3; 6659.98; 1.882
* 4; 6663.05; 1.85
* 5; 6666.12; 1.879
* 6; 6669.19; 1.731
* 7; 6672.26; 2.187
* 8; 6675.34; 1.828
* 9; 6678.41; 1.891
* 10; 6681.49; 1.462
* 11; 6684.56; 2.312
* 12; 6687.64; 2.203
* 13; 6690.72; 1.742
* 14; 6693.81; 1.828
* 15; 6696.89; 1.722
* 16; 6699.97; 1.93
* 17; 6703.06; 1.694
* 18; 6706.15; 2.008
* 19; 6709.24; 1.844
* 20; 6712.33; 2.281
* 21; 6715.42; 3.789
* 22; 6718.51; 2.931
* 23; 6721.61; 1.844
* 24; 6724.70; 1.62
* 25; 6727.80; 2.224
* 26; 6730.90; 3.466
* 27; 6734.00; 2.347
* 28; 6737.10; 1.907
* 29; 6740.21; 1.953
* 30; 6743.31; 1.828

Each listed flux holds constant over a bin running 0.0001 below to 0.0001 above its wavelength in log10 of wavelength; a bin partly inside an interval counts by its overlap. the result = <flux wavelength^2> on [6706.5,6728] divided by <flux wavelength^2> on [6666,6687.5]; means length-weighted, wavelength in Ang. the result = 1.2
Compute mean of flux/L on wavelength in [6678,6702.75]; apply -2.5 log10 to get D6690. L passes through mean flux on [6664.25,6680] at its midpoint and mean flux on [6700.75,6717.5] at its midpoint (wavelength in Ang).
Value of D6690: 0.13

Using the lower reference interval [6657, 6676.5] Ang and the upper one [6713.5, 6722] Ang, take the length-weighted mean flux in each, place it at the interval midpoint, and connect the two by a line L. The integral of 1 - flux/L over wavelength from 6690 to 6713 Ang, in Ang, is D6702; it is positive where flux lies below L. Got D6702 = 6.6 Ang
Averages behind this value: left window 1.89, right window 2.97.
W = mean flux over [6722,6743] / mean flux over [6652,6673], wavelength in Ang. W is 1.17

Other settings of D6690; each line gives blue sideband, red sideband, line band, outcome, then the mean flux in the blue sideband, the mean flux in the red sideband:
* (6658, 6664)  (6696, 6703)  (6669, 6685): -0.03 mag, 1.86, 1.81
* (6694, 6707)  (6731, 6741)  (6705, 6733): -0.19 mag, 1.83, 2.28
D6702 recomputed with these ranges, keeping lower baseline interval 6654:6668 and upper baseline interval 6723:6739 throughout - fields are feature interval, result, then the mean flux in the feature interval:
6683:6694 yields -0.1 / 2.04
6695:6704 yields 1.3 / 1.79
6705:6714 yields 0.4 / 2.07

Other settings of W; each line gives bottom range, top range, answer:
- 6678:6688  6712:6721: 1.53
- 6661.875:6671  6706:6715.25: 1.26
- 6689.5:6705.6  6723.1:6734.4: 1.35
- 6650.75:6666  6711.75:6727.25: 1.32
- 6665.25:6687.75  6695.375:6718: 1.15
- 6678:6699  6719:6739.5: 1.20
